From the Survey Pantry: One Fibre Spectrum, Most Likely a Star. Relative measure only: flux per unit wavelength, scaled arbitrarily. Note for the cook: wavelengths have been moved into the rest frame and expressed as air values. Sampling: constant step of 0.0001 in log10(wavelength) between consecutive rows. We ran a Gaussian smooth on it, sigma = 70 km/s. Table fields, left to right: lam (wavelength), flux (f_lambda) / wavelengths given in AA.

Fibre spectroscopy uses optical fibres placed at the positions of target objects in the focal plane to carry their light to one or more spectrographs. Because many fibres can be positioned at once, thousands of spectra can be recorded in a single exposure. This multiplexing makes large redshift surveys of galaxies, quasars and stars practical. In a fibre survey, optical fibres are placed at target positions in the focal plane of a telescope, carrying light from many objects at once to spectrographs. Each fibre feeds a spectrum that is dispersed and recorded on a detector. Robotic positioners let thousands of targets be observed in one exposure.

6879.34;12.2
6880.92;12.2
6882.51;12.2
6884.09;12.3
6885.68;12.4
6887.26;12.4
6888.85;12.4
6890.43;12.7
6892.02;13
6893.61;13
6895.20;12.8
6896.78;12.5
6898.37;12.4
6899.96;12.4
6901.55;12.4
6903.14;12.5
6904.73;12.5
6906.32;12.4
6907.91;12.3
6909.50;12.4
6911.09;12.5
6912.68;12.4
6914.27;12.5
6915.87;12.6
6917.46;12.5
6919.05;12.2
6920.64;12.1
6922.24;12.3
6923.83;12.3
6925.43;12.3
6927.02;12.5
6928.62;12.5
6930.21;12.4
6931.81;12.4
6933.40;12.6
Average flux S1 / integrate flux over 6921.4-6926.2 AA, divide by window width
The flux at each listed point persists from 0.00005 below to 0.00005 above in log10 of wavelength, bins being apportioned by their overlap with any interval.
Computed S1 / 12.3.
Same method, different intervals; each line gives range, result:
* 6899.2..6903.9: 12.4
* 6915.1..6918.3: 12.6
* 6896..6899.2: 12.4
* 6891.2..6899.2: 12.7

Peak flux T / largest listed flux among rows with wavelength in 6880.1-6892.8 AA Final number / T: 13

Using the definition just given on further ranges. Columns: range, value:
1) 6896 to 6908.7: 12.5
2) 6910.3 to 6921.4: 12.6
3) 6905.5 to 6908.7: 12.4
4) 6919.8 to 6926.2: 12.3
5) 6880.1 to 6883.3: 12.2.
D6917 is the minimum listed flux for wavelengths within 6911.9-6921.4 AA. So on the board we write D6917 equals 12.1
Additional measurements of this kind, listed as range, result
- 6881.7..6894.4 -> 12.2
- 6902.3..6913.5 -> 12.3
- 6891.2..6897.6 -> 12.5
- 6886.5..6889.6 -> 12.4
